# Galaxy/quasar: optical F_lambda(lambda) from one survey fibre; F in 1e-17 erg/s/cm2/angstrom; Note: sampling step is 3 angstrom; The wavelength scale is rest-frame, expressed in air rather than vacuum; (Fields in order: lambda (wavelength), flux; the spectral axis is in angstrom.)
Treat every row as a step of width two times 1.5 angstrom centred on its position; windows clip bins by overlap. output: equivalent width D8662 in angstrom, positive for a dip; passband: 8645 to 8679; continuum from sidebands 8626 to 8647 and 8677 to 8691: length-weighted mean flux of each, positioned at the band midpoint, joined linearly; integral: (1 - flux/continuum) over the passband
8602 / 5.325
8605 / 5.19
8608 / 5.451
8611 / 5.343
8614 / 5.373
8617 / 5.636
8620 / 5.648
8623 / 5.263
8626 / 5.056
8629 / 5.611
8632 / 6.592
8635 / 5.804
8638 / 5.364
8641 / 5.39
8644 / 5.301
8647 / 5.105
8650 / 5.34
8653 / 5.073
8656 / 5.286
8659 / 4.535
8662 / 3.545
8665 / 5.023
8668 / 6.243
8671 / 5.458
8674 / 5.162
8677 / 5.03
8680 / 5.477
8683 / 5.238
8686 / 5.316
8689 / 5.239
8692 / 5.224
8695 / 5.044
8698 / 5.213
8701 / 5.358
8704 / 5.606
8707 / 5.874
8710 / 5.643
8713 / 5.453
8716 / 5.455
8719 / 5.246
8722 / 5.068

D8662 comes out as 2.15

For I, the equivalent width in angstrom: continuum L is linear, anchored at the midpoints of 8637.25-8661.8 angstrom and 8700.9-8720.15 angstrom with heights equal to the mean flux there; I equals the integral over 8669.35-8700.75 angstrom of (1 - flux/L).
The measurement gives 0.6 angstrom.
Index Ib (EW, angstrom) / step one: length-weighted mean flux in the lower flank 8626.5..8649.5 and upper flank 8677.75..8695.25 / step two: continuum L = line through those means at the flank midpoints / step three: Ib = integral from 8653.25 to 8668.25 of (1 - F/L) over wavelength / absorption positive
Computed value 1.6 angstrom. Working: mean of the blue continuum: 5.56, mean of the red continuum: 5.26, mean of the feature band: 4.83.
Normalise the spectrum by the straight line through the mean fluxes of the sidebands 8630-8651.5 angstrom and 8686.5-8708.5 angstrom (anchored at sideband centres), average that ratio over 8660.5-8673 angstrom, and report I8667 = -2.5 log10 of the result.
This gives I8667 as 0.08 mag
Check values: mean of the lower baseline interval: 5.56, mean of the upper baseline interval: 5.36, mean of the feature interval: 5.07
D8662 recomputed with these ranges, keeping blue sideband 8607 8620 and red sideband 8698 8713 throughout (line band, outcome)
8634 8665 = 2.5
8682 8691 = 0.5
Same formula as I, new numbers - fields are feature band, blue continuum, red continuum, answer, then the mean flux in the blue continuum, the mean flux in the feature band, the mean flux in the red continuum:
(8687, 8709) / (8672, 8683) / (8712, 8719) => -0.2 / 5.24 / 5.37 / 5.41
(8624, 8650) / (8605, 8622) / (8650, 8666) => -2.2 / 5.46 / 5.51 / 4.74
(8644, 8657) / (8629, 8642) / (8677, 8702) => 1.0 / 5.78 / 5.21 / 5.25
